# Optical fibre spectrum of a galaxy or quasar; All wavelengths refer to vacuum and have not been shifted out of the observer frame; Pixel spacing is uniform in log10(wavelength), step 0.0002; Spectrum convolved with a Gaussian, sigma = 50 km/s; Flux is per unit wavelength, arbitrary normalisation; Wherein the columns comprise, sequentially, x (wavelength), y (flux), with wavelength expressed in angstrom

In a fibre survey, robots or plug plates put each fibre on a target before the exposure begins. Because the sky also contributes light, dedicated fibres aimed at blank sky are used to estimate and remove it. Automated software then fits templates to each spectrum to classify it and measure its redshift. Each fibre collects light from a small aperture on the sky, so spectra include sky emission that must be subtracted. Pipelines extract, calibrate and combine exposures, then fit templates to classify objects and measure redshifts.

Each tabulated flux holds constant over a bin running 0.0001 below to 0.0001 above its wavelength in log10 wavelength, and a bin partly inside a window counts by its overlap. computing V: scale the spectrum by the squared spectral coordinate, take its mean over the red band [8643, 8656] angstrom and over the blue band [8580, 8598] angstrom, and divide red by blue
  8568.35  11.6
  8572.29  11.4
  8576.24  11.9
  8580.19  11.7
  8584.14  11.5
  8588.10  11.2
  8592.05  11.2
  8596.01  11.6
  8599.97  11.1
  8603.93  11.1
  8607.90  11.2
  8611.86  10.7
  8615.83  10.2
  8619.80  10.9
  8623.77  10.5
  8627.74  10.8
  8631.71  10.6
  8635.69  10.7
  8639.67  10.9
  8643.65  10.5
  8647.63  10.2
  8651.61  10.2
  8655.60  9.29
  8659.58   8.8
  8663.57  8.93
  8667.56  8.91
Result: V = 0.9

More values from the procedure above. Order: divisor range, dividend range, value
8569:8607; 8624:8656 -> 0.93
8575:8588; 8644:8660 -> 0.86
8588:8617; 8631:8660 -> 0.93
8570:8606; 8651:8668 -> 0.82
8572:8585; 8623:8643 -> 0.93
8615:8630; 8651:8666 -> 0.87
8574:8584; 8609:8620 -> 0.91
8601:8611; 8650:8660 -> 0.87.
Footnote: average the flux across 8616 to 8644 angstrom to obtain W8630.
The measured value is 10.7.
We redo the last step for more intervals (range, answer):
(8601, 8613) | 11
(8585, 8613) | 11.2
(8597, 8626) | 10.8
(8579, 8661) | 10.7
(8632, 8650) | 10.6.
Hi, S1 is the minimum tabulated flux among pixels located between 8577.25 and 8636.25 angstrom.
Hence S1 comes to 10.2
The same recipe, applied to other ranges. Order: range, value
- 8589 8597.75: 11.2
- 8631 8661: 8.8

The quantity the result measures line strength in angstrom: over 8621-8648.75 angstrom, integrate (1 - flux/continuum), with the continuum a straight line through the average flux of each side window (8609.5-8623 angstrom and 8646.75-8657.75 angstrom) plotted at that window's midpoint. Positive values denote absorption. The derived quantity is -1.10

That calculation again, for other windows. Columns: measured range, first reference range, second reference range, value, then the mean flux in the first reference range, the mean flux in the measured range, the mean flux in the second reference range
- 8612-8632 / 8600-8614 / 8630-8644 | 0.4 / 11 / 10.6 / 10.7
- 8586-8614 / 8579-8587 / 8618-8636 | 0.2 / 11.5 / 11.2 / 10.7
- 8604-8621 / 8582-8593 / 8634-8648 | 0.3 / 11.3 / 10.8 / 10.6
